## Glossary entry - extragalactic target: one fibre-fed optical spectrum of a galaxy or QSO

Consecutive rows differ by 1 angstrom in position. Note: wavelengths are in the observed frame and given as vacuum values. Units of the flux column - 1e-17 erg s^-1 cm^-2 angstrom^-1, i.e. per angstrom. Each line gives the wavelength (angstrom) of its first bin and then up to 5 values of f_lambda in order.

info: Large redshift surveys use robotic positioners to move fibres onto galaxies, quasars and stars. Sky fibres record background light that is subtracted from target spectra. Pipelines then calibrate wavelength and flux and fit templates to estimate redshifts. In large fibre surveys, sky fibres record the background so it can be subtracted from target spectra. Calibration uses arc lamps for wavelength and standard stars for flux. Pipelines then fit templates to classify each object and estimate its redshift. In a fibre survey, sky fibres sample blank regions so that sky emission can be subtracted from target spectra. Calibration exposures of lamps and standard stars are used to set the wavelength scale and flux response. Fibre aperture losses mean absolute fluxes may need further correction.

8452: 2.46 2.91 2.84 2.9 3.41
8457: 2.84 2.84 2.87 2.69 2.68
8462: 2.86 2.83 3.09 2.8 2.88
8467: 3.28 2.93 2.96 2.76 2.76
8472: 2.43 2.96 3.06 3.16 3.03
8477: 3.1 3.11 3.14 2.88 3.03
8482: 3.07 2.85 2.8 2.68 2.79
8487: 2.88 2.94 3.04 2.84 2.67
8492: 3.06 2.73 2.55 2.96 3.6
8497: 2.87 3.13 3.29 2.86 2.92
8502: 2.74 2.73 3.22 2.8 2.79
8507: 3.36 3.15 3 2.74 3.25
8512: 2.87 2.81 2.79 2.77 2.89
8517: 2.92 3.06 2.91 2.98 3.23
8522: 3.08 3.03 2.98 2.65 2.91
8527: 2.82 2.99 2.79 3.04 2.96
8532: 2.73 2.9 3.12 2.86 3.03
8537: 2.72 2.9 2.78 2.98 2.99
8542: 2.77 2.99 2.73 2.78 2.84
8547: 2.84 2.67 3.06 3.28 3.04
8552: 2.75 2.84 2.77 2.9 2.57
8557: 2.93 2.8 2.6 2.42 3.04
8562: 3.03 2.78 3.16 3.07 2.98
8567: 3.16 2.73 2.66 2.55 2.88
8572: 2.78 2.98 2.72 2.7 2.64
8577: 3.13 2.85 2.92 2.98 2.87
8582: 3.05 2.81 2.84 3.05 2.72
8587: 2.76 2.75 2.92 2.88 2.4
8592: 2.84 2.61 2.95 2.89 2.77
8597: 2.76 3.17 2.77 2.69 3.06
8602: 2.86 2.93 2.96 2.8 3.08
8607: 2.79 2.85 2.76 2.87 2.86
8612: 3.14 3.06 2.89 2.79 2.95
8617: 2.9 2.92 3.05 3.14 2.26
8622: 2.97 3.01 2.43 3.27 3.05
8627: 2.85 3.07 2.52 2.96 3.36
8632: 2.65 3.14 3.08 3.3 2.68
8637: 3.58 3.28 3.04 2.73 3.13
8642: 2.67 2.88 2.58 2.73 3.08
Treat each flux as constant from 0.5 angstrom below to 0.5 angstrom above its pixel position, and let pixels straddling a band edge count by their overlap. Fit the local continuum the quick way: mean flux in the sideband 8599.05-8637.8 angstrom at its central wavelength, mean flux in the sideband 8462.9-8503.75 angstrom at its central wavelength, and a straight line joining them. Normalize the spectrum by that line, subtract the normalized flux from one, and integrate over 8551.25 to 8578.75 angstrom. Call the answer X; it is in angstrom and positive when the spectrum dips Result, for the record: 0.96 angstrom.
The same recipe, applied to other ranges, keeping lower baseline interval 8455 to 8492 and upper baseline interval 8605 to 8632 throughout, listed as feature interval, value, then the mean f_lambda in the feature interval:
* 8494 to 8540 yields -0.6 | 2.95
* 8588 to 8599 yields 0.4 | 2.81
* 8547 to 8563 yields 0.4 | 2.84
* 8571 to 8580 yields 0.2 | 2.85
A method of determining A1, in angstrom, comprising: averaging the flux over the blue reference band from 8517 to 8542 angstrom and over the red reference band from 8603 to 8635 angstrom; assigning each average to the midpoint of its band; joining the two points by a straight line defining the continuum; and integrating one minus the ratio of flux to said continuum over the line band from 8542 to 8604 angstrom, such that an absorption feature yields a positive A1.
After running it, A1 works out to 1.6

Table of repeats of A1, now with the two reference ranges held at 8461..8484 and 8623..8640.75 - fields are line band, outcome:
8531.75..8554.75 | 0.64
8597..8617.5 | 0.60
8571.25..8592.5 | 1.04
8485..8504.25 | 0.16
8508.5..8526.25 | 0.14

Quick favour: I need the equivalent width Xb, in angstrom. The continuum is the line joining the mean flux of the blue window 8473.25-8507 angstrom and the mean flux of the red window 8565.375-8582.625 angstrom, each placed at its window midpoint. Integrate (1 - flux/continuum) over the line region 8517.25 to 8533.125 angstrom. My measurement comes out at -0.1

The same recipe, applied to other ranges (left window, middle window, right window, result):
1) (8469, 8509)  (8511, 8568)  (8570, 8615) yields 0.05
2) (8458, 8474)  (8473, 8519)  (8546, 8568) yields -1.39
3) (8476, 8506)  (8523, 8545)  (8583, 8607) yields 0.09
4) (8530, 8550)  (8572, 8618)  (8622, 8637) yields 1.21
